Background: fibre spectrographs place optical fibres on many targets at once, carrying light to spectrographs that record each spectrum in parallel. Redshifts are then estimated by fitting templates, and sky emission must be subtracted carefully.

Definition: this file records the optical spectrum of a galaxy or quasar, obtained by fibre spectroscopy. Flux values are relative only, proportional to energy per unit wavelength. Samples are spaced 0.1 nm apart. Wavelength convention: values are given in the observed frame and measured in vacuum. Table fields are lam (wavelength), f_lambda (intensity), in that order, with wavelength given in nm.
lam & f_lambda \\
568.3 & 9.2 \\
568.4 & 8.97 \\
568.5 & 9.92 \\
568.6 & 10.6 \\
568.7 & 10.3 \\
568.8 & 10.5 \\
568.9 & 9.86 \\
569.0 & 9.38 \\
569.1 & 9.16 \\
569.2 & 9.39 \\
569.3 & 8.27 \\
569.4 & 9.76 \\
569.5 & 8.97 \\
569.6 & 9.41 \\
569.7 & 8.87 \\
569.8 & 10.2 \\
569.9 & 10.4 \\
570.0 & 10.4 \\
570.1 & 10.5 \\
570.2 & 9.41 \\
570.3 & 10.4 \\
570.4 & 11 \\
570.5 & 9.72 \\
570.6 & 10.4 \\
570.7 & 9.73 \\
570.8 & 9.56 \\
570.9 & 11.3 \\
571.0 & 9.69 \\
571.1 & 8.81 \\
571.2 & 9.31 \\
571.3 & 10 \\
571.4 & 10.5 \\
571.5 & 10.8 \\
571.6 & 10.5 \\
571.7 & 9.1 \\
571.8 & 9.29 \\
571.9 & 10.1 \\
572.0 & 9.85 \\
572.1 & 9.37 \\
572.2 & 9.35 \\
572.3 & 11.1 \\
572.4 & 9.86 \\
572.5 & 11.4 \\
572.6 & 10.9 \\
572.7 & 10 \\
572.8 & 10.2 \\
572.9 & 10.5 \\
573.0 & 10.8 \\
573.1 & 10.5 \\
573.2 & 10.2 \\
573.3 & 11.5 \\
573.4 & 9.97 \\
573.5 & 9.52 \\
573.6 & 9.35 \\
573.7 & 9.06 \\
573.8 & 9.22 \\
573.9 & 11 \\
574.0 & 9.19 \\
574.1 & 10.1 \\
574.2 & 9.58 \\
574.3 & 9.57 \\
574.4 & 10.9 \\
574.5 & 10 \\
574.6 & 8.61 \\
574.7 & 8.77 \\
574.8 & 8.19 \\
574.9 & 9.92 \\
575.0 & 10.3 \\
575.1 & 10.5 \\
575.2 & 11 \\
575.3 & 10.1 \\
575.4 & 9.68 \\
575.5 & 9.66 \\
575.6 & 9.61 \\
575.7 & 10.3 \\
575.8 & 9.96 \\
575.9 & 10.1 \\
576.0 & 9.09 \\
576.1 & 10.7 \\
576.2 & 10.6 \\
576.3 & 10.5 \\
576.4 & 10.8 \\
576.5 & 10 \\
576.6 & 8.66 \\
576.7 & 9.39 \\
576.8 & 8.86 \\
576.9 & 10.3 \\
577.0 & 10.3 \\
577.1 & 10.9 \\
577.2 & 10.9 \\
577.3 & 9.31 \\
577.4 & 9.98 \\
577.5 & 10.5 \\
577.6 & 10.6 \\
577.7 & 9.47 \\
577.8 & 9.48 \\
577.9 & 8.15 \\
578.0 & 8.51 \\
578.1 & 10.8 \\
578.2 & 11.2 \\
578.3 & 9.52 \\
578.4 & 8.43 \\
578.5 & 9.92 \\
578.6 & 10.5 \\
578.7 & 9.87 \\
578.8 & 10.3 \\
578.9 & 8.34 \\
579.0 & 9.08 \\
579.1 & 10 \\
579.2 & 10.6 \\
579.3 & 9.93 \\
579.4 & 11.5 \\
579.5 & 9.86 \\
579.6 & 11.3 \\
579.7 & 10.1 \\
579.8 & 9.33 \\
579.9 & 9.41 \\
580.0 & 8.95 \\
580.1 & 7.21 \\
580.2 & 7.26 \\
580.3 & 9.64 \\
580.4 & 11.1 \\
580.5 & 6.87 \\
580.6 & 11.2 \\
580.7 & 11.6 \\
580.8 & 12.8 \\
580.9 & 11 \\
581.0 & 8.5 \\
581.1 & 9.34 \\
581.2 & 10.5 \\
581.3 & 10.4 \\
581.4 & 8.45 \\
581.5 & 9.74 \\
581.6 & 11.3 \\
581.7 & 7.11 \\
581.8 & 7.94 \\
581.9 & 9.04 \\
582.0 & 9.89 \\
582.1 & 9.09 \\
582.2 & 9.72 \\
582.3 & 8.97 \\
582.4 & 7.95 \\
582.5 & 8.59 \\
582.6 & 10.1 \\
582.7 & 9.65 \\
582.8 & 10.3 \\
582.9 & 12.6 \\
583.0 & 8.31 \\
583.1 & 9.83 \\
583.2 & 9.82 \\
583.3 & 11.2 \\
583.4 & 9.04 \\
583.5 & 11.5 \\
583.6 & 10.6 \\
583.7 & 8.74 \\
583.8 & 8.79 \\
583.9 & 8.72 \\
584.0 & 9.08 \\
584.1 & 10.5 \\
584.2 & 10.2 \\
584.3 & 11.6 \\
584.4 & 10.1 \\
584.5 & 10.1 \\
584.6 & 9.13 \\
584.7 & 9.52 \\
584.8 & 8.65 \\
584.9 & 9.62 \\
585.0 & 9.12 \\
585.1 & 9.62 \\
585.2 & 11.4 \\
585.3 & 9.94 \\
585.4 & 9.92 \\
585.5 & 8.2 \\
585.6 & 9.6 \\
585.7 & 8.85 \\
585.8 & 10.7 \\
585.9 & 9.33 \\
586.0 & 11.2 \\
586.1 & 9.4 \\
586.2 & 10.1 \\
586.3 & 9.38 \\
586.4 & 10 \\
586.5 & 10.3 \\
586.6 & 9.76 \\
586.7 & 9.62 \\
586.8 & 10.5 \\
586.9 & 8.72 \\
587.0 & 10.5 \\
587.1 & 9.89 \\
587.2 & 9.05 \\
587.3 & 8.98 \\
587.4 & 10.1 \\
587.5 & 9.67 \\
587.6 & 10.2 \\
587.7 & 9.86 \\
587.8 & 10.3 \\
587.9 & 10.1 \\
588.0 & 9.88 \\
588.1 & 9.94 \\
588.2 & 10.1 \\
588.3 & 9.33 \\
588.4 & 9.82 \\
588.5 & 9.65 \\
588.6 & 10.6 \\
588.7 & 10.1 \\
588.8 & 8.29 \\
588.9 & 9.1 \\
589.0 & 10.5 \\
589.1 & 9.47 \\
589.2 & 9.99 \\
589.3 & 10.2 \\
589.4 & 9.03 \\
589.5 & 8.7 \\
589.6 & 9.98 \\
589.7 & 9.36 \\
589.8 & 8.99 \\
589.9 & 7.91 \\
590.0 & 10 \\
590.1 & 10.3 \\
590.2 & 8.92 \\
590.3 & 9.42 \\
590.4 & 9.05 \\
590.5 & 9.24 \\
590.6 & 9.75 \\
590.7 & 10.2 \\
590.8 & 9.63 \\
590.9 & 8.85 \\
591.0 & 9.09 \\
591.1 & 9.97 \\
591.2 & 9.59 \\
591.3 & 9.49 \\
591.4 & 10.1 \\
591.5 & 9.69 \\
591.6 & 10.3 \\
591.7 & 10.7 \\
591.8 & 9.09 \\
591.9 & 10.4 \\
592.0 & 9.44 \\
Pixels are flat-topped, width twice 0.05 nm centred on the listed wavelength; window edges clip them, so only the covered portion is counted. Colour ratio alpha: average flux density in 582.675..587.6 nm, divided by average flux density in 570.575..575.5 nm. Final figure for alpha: 0.99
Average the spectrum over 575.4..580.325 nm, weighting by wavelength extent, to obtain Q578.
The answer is 9.79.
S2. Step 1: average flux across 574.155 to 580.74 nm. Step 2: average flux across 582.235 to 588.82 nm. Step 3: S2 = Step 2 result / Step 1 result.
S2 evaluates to 1.00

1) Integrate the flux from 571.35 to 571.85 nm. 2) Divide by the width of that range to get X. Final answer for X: 10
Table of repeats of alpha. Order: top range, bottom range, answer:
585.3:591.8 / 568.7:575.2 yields 0.98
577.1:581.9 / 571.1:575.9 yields 0.98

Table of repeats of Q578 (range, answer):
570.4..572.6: 10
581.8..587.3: 9.72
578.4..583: 9.68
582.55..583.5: 10.2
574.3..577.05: 9.88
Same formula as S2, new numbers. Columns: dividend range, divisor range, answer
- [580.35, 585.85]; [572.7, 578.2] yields 0.98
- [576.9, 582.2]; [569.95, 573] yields 0.96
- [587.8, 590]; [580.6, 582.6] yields 1.00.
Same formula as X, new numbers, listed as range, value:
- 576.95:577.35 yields 10.4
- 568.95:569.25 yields 9.31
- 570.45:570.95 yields 10.1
